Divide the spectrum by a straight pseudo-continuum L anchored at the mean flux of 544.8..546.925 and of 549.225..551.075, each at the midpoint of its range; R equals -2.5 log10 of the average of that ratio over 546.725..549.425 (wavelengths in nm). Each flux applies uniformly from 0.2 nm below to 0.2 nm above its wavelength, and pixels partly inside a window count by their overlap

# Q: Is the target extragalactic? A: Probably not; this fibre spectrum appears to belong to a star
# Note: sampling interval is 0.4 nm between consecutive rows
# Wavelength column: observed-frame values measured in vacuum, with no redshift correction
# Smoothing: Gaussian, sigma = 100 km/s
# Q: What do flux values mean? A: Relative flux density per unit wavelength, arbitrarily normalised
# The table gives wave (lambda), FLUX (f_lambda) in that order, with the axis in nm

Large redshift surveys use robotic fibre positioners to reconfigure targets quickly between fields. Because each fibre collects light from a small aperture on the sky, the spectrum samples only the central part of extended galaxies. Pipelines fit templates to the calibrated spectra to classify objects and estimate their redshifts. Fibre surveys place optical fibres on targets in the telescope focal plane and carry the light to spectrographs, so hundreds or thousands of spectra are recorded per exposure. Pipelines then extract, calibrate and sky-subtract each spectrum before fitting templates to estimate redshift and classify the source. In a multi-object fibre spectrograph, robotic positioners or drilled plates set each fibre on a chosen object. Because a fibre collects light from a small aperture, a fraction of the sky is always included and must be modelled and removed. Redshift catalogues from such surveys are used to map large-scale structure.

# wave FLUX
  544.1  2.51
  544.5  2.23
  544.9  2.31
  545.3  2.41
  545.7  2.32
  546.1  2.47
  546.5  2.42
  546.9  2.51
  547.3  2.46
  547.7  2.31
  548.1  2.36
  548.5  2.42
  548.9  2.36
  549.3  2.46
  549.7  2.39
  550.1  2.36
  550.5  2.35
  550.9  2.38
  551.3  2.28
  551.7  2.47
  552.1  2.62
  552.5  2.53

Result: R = -0.007 mag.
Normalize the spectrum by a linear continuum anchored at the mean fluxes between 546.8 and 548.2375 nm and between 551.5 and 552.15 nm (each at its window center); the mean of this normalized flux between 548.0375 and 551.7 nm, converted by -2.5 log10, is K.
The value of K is 0.04 mag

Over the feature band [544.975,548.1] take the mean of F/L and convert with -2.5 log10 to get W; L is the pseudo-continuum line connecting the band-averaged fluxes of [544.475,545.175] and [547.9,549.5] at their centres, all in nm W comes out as -0.03 mag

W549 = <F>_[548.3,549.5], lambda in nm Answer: 2.41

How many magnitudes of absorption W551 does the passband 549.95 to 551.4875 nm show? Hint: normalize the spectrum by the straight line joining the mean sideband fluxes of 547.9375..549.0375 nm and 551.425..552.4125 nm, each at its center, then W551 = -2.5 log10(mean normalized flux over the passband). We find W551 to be 0.06 mag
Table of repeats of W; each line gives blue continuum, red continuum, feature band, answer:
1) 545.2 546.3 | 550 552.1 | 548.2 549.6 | -0.006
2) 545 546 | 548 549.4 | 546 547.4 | -0.038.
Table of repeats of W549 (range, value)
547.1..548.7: 2.39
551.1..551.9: 2.37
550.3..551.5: 2.34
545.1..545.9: 2.36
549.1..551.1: 2.39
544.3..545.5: 2.32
